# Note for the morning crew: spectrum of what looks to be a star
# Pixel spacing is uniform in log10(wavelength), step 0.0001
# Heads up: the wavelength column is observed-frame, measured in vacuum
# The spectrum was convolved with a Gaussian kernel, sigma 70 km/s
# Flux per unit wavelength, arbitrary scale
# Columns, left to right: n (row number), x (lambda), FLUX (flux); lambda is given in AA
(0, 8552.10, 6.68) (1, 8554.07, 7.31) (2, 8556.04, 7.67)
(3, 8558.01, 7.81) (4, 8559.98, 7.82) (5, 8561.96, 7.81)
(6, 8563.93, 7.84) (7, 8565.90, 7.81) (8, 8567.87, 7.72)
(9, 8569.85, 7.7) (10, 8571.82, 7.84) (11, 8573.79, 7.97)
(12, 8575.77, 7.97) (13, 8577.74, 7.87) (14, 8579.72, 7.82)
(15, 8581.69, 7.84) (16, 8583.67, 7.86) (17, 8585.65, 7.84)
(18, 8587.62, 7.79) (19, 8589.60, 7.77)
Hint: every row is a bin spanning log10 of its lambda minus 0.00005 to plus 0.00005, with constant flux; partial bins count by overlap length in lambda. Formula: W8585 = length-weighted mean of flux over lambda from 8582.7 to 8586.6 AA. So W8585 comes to 7.84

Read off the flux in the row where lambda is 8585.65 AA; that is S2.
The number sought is 7.84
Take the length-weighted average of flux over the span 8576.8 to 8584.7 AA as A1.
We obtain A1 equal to 7.84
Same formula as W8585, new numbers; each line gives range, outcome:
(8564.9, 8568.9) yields 7.76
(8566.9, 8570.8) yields 7.7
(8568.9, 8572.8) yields 7.78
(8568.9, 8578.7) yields 7.88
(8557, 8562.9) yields 7.8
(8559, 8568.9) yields 7.79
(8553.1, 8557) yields 7.49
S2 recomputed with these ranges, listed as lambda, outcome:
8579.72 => 7.82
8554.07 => 7.31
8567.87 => 7.72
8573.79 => 7.97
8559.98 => 7.82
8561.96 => 7.81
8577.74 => 7.87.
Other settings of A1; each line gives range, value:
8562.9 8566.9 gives 7.84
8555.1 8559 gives 7.74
